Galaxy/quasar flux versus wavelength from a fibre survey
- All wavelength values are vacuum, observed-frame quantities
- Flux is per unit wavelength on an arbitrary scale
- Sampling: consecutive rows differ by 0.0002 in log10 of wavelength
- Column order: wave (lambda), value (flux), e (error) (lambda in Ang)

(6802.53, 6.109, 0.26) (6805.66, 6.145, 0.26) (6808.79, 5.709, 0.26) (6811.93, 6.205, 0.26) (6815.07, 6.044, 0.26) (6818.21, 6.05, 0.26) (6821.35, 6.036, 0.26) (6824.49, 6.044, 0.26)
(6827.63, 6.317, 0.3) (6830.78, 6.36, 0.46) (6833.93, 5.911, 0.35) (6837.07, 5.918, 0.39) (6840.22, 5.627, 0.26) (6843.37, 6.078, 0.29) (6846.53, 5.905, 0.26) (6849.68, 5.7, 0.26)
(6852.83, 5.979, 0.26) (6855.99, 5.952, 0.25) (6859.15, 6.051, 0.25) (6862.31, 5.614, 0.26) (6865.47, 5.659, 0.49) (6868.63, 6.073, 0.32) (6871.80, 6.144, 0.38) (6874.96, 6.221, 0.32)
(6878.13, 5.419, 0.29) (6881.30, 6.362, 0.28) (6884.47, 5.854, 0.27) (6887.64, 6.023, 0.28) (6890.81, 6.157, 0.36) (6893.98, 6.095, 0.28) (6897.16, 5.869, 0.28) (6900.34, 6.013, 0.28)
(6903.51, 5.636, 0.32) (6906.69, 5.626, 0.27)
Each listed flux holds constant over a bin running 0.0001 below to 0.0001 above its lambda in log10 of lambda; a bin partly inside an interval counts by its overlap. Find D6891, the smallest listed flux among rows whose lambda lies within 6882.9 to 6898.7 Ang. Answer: 5.854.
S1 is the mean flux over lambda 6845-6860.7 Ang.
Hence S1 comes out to 5.92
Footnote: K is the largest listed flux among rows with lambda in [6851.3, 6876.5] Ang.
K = 6.221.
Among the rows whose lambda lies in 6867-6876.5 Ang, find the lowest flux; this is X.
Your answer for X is 6.073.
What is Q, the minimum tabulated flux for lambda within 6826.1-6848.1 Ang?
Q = 5.627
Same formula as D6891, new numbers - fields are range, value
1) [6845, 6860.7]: 5.7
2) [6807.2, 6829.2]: 5.709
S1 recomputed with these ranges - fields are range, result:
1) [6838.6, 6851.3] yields 5.83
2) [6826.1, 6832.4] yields 6.33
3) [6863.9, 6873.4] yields 5.96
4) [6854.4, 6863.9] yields 5.87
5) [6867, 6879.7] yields 5.96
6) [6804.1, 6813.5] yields 6.02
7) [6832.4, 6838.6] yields 5.92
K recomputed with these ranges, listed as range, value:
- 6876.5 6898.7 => 6.362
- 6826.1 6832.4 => 6.36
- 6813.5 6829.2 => 6.317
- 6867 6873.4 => 6.144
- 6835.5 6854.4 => 6.078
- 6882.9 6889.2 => 6.023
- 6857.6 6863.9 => 6.051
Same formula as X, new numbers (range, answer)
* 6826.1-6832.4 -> 6.317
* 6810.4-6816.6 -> 6.044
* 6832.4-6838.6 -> 5.911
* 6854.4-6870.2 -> 5.614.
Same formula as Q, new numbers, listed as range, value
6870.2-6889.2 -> 5.419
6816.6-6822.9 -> 6.036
